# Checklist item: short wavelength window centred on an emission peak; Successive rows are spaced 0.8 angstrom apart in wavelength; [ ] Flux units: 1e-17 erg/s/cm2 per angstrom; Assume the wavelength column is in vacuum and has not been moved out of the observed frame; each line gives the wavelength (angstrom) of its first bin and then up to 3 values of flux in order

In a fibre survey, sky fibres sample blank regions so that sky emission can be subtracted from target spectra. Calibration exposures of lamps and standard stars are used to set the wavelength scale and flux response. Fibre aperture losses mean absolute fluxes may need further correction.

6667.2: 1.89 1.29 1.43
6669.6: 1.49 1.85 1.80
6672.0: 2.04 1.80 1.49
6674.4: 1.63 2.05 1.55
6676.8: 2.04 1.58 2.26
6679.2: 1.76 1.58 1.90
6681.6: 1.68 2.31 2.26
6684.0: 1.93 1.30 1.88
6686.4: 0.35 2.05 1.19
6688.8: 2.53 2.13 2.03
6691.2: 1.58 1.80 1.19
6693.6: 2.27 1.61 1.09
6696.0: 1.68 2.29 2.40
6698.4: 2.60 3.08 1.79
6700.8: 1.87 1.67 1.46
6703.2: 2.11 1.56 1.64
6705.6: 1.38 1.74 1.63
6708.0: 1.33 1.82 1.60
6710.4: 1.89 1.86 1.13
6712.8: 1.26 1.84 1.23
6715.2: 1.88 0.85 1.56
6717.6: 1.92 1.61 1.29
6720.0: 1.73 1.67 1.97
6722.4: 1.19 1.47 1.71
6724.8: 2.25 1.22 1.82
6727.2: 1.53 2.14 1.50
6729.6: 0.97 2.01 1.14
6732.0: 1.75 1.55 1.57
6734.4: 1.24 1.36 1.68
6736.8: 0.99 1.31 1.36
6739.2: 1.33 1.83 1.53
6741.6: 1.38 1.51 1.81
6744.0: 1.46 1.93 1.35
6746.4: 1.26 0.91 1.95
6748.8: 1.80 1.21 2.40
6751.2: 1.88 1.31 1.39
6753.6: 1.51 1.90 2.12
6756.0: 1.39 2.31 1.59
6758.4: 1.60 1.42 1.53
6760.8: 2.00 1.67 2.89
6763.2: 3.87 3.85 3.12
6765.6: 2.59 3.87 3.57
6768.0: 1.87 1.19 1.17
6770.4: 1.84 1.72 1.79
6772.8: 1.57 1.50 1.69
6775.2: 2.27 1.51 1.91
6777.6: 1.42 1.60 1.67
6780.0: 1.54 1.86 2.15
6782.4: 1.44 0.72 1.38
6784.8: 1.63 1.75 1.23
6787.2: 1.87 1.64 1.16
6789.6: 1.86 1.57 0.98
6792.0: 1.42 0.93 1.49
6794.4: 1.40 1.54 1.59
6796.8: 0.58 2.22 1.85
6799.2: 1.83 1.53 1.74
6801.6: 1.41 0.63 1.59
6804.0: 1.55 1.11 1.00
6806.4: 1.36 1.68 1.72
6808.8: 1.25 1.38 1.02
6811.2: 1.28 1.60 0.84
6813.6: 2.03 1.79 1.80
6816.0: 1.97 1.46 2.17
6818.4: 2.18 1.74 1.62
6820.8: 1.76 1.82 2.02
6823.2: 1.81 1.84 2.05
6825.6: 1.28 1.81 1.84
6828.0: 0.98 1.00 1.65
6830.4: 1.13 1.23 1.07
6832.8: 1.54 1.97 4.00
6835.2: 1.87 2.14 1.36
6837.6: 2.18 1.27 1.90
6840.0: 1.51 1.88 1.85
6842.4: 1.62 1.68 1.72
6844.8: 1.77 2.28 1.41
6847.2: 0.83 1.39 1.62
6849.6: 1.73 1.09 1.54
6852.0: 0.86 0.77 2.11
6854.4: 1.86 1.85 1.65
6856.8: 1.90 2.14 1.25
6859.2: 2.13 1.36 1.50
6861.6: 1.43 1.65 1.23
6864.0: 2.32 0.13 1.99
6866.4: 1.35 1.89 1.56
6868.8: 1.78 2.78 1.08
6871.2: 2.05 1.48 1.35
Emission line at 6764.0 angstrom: [O III] 5007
